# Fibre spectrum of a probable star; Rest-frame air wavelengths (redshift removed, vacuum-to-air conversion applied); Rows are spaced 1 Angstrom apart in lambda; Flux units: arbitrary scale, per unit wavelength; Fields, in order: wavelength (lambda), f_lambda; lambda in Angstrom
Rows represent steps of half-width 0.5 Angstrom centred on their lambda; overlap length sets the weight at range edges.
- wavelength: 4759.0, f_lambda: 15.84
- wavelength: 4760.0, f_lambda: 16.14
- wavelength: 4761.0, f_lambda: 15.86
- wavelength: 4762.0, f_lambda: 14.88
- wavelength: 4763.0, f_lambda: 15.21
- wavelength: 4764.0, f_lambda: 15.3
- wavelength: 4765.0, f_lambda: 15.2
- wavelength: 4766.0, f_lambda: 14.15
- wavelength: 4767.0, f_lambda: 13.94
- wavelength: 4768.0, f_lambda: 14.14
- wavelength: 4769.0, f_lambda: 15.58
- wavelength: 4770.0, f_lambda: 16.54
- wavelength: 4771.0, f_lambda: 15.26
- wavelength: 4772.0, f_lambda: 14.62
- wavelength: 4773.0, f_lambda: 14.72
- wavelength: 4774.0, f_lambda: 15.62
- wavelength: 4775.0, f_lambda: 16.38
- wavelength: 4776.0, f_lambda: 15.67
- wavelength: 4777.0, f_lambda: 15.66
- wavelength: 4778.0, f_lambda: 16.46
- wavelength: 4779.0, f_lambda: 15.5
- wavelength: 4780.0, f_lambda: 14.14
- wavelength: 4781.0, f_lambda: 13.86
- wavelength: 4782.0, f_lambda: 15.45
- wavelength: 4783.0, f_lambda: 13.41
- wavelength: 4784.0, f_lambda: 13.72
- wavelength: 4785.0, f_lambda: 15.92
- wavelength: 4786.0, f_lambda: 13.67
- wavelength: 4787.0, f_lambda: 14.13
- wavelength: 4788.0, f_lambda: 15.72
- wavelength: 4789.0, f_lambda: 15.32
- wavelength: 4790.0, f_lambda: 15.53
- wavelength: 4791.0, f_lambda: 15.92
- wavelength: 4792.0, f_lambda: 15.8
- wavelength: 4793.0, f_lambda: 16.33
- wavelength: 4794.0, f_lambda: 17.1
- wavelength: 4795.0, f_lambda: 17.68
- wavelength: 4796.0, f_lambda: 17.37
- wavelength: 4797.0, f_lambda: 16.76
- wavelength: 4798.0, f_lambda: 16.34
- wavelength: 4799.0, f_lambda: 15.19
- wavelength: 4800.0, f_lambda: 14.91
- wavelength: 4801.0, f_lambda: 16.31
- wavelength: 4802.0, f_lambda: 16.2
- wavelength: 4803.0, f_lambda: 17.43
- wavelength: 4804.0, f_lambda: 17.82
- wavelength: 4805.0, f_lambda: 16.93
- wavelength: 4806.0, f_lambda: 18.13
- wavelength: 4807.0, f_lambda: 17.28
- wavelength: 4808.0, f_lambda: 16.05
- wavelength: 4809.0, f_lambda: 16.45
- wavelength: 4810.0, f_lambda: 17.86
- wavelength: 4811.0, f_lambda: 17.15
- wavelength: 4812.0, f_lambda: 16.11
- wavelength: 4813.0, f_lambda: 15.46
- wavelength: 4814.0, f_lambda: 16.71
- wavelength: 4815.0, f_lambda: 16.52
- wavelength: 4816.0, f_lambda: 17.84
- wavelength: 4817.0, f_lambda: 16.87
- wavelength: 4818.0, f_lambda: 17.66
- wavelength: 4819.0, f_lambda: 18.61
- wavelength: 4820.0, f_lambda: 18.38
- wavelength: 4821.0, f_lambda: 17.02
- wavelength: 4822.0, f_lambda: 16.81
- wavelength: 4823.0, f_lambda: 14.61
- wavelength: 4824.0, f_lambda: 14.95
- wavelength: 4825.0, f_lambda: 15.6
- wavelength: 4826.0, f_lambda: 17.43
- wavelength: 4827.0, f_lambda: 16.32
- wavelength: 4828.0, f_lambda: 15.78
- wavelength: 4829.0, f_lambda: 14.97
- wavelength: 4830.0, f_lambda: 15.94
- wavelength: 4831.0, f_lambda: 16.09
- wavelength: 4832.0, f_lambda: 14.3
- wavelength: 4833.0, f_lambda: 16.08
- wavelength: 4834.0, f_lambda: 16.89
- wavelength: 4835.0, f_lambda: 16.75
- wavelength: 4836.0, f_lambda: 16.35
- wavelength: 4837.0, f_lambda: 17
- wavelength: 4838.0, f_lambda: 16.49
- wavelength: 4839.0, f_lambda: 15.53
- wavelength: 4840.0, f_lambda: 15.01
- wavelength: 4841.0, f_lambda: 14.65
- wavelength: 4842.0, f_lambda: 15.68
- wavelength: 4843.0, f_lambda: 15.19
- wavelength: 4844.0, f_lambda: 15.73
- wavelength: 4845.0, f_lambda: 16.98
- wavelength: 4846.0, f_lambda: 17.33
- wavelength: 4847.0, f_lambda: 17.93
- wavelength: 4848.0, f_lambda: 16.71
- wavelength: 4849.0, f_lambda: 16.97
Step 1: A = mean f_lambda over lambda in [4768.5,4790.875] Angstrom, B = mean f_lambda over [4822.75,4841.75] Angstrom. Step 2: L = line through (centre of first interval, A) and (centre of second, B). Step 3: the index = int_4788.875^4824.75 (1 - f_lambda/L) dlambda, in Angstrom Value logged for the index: -2.7 Angstrom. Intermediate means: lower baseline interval 15.1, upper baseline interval 15.8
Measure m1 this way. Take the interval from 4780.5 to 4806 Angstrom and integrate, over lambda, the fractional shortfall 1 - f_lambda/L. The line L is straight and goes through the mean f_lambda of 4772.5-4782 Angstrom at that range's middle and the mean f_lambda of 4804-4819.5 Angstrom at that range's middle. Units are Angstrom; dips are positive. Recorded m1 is 0.5 Angstrom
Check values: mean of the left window 15.3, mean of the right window 17.1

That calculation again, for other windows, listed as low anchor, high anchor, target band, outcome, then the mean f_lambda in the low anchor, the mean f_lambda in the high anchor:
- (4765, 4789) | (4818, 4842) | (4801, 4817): -1.2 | 15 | 16.2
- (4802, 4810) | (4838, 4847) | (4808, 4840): 0.2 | 17.1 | 15.9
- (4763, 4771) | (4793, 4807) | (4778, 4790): 0.9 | 15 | 16.8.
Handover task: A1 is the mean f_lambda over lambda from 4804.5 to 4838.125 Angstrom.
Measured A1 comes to 16.6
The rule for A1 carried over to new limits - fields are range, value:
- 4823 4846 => 15.9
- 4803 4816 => 16.9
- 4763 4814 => 15.8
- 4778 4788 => 14.6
